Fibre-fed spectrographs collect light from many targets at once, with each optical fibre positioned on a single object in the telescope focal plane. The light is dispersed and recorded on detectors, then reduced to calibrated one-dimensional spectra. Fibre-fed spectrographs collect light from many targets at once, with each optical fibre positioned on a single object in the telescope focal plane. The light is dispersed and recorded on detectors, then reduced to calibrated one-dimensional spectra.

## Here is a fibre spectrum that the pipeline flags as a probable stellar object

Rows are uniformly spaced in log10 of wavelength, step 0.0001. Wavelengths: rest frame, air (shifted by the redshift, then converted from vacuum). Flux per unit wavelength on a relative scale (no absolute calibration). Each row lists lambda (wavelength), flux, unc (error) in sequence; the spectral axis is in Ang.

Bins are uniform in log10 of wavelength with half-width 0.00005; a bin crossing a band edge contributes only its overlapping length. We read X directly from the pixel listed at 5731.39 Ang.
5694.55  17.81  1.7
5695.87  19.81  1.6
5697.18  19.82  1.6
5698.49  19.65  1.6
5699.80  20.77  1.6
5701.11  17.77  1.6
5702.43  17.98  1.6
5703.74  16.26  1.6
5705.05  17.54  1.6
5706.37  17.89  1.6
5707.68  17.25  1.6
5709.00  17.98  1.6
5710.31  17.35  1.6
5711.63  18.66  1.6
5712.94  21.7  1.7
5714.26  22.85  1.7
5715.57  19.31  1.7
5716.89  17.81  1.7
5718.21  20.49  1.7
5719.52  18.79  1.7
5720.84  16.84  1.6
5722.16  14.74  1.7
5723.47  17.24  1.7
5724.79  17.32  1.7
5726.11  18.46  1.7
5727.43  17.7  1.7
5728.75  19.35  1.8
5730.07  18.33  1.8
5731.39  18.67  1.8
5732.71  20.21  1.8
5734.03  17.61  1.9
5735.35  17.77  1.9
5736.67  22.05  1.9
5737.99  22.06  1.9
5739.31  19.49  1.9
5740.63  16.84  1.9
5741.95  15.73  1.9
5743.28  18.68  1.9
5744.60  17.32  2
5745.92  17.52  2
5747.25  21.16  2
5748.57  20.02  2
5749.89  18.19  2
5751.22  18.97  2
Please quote 18.67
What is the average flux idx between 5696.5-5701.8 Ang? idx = 19.5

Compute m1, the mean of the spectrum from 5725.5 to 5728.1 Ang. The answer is 18.1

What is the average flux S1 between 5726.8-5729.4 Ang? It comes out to 18.5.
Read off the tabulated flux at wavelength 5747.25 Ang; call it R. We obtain 21.16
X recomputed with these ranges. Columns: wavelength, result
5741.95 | 15.73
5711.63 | 18.66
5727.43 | 17.7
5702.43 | 17.98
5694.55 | 17.81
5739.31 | 19.49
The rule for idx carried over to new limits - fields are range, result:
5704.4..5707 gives 17.7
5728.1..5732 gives 18.8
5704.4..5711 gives 17.6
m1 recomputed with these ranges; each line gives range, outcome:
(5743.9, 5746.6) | 17.4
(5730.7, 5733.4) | 19.4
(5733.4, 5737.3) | 19.1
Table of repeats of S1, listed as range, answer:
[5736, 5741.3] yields 20.1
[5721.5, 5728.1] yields 17.1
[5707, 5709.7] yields 17.6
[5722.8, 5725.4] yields 17.3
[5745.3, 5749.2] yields 19.6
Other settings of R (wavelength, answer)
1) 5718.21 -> 20.49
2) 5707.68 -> 17.25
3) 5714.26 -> 22.85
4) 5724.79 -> 17.32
